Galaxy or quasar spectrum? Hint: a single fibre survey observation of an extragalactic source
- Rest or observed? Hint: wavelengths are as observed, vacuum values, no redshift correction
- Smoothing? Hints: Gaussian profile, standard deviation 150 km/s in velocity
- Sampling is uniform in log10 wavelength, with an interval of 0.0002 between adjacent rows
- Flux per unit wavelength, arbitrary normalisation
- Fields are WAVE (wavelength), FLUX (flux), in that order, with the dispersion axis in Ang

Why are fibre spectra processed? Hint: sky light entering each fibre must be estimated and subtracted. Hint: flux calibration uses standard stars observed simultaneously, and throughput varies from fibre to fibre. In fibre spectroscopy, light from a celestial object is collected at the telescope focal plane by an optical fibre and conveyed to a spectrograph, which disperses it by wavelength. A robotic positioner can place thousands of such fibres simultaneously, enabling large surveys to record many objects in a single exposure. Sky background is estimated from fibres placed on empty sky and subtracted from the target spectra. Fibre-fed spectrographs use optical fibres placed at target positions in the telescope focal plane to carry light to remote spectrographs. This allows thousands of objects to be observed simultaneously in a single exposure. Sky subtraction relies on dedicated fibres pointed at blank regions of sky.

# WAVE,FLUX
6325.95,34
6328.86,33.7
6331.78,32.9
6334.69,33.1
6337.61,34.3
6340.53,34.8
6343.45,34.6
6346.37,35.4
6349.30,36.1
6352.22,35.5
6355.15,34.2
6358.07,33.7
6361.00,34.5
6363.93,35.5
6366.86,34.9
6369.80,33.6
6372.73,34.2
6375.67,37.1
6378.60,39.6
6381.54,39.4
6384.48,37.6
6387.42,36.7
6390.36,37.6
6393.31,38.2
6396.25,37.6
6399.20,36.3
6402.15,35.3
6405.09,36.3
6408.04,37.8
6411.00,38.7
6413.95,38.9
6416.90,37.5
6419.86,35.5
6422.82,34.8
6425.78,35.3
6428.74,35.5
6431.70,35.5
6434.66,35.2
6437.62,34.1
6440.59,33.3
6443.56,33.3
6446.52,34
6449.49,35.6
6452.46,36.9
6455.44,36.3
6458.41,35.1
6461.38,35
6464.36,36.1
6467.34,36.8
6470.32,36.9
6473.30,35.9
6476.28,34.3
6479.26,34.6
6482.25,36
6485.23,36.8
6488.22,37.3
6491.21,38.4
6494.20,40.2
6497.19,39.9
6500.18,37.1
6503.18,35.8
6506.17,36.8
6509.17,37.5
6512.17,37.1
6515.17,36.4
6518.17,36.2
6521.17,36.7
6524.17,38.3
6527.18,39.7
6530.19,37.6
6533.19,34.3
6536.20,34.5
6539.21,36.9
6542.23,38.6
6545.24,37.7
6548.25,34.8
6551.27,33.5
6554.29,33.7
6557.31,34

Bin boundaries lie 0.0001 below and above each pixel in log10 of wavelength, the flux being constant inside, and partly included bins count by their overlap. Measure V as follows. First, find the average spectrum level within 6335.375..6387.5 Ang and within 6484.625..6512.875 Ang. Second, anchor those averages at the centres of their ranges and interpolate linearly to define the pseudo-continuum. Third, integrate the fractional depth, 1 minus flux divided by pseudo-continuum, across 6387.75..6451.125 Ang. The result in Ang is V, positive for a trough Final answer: 0.8 Ang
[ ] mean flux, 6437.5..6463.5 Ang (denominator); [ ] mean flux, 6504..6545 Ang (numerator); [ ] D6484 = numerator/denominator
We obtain 1.06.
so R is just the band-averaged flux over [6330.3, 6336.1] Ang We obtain 33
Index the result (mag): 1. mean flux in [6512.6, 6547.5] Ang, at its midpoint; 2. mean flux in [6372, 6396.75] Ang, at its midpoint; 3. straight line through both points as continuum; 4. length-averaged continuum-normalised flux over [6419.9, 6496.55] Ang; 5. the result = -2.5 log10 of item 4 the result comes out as 0.05 mag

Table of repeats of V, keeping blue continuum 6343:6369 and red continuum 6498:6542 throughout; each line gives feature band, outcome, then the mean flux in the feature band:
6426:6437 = 0.16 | 35.3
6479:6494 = -0.25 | 37.1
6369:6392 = -1.23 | 37.1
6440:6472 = 0.58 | 35.5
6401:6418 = -0.91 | 37.5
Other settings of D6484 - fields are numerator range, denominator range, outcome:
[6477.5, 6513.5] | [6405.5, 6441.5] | 1.03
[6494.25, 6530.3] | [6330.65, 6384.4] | 1.06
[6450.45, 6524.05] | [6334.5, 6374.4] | 1.06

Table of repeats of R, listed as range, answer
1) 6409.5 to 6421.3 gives 37.6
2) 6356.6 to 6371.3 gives 34.4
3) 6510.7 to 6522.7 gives 36.6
